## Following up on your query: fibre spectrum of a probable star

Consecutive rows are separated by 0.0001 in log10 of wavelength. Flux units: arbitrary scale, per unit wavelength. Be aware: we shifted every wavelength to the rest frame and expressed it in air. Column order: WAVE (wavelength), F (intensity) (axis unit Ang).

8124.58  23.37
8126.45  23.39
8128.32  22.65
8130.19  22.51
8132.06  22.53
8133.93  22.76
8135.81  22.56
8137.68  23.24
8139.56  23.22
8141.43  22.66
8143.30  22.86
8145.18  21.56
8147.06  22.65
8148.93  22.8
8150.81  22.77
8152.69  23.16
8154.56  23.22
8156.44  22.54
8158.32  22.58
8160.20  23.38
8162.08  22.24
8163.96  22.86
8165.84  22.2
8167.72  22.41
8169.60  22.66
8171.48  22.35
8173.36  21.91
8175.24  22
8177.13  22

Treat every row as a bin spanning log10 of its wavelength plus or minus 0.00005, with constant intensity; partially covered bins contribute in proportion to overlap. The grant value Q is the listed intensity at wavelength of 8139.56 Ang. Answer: 23.22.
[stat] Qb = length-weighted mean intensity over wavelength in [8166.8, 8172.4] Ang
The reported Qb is 22.5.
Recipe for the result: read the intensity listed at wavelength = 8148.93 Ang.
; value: 22.8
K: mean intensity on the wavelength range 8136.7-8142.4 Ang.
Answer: 23.1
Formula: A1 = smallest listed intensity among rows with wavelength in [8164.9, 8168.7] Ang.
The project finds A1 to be 22.2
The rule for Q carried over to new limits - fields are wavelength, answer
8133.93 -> 22.76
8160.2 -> 23.38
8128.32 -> 22.65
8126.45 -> 23.39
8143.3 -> 22.86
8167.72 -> 22.41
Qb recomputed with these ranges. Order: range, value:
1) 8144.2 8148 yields 22.1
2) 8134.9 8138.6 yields 22.9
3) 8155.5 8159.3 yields 22.5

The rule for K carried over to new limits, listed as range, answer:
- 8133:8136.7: 22.6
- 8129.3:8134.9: 22.6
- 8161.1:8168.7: 22.4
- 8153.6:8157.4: 22.9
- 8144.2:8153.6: 22.6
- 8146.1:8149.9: 22.7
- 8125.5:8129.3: 23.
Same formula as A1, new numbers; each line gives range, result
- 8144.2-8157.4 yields 21.56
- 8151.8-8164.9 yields 22.24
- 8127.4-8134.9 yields 22.51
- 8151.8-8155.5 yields 23.16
